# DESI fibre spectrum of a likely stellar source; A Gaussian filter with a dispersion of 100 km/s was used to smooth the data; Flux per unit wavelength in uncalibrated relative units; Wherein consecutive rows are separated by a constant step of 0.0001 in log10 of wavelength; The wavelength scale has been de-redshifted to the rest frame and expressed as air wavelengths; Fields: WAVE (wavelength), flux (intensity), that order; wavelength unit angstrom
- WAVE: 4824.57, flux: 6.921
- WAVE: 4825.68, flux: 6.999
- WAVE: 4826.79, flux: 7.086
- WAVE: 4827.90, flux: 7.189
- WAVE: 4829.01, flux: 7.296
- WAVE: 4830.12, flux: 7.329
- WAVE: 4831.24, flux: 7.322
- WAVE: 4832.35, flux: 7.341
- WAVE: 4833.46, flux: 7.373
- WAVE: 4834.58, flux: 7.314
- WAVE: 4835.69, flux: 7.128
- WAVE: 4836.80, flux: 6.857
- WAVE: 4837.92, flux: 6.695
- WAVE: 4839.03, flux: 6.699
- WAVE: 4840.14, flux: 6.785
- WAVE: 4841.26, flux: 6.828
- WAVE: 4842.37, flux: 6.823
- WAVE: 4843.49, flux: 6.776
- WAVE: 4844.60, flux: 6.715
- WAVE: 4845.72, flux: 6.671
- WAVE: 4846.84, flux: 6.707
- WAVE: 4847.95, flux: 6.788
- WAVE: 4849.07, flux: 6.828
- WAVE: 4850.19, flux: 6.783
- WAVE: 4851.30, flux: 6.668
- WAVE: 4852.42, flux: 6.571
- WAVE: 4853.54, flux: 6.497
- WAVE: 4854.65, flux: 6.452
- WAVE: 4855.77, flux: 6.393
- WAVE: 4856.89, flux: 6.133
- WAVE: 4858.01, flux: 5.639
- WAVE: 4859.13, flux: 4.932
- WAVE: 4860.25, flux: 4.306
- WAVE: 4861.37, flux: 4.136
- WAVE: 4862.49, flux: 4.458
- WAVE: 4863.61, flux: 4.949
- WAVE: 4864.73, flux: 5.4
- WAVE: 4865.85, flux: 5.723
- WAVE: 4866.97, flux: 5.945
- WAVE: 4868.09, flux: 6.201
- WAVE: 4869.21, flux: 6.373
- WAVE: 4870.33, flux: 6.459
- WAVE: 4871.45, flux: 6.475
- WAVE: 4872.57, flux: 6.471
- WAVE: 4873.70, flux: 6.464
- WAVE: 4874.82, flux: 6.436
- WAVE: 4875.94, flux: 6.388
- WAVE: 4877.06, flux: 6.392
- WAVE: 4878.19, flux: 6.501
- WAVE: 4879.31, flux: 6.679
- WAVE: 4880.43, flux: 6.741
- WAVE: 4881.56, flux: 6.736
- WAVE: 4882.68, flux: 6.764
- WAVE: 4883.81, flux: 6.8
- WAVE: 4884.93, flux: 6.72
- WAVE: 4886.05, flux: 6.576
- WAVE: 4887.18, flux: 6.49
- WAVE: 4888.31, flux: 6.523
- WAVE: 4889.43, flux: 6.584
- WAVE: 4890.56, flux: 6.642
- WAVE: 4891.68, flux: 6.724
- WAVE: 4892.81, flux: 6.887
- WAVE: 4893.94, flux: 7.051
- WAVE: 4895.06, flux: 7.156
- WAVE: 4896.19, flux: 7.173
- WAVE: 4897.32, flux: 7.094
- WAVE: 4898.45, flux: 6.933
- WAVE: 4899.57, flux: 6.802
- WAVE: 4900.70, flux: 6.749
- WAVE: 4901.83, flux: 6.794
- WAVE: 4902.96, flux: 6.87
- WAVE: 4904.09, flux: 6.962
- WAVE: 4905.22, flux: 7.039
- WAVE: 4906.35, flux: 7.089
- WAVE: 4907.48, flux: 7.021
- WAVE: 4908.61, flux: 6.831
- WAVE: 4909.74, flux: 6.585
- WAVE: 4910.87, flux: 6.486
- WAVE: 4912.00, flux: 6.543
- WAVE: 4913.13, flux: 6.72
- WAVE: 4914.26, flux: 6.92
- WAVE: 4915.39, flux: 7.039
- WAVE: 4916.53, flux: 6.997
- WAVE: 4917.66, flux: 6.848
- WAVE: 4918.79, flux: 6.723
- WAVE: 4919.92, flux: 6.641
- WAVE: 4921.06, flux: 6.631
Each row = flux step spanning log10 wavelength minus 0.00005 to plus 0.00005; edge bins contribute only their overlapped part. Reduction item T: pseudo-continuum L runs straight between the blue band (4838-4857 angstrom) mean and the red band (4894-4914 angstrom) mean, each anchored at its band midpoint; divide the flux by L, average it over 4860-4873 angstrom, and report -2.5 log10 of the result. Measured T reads 0.202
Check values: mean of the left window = 6.67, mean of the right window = 6.88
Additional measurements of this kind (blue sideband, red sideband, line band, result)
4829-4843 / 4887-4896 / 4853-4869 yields 0.25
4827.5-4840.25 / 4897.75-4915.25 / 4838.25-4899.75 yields 0.09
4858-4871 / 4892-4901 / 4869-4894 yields -0.07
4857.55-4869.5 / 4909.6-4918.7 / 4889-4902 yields -0.11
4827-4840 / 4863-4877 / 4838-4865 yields 0.09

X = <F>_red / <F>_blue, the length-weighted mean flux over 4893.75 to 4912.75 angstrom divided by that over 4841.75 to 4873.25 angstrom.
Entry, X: 1.1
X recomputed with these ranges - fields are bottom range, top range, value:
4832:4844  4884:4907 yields 0.98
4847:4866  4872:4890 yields 1.13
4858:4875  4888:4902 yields 1.22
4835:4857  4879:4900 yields 1.01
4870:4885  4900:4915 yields 1.04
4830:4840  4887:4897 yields 0.96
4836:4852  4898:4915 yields 1.01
